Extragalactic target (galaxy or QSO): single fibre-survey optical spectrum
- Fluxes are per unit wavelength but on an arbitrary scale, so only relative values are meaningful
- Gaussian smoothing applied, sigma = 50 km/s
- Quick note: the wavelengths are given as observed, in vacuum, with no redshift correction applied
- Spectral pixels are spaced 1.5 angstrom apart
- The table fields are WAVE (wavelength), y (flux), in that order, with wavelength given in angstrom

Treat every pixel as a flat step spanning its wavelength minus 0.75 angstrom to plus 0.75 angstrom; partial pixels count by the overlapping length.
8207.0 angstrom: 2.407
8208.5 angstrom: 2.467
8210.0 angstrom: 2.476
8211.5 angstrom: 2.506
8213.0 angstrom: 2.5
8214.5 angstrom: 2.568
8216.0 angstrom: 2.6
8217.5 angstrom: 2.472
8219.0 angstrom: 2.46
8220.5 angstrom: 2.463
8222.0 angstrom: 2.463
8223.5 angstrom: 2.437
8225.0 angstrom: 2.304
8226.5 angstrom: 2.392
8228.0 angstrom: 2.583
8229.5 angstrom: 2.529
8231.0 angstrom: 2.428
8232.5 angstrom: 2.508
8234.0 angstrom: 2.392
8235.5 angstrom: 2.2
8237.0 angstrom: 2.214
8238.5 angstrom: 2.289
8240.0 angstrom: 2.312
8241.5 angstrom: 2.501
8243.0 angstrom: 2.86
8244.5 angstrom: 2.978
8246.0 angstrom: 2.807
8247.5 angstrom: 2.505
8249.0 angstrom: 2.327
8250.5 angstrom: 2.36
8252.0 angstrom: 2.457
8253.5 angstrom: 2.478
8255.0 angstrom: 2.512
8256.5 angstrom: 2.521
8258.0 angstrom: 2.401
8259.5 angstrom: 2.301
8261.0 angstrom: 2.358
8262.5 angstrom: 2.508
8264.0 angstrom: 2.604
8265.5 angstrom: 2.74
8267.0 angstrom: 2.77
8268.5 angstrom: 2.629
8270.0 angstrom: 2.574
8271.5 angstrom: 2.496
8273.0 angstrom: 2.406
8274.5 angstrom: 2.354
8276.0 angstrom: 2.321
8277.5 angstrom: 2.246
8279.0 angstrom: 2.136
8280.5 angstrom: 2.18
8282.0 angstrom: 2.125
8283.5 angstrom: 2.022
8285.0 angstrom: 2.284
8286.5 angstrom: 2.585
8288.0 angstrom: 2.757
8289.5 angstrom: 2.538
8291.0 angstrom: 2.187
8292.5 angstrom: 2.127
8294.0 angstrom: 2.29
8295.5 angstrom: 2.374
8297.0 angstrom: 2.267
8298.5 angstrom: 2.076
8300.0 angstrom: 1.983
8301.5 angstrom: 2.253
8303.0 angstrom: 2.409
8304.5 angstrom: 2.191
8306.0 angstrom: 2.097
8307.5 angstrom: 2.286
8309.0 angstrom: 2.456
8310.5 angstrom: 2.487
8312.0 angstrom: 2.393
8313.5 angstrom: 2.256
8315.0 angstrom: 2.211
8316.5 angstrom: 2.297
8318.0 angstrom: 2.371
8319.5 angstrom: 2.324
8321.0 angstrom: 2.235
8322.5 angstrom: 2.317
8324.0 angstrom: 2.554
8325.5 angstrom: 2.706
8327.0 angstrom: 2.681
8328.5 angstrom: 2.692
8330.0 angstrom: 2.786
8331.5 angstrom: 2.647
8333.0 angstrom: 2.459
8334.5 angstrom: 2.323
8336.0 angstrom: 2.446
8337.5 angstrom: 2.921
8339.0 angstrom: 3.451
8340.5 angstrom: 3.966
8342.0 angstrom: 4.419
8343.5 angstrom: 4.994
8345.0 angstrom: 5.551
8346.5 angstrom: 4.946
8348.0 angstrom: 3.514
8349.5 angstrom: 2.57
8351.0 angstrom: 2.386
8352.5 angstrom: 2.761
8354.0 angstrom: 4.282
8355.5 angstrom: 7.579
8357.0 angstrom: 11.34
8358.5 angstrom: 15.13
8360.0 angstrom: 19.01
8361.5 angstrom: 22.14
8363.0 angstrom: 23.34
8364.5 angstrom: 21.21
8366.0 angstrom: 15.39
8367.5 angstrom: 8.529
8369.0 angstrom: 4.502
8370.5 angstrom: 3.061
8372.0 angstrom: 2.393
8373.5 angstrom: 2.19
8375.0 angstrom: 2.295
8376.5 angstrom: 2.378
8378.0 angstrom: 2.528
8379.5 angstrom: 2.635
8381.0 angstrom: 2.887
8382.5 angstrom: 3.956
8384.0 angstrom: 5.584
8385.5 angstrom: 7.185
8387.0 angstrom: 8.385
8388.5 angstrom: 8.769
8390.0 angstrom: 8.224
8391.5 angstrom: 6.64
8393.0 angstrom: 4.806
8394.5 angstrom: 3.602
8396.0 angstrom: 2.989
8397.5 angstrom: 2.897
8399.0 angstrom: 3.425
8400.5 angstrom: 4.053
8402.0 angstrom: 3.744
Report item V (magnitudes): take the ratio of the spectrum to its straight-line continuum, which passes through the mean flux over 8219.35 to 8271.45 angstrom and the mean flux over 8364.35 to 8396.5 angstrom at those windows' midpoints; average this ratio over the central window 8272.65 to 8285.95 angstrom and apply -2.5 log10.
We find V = 0.42 mag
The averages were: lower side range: 2.49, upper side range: 5.65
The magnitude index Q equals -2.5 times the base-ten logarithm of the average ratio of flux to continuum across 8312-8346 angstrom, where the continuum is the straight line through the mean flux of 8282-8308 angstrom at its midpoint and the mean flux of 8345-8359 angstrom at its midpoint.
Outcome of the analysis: 0.456 mag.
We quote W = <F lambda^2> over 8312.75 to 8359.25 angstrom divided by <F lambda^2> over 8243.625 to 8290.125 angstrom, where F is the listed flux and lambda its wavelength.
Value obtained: 1.6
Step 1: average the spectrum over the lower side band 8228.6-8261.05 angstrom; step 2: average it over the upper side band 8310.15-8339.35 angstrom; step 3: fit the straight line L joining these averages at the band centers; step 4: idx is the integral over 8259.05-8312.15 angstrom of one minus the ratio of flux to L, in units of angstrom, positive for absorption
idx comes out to 2.9 angstrom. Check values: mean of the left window 2.47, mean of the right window 2.52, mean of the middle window 2.36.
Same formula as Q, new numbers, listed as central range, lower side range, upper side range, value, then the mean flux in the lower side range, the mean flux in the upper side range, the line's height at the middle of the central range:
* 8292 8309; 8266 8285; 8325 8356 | 0.25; 2.36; 3.5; 2.8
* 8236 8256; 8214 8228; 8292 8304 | -0.05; 2.47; 2.22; 2.39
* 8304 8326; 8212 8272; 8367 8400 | 0.45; 2.5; 4.51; 3.53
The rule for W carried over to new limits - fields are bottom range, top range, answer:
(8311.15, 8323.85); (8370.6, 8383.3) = 1.18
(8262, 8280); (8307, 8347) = 1.20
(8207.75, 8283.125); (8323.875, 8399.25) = 2.51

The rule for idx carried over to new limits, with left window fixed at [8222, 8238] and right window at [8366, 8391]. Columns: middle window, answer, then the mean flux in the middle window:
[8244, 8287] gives 8.1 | 2.44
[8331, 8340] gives 3.2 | 2.74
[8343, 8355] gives 1.6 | 3.93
